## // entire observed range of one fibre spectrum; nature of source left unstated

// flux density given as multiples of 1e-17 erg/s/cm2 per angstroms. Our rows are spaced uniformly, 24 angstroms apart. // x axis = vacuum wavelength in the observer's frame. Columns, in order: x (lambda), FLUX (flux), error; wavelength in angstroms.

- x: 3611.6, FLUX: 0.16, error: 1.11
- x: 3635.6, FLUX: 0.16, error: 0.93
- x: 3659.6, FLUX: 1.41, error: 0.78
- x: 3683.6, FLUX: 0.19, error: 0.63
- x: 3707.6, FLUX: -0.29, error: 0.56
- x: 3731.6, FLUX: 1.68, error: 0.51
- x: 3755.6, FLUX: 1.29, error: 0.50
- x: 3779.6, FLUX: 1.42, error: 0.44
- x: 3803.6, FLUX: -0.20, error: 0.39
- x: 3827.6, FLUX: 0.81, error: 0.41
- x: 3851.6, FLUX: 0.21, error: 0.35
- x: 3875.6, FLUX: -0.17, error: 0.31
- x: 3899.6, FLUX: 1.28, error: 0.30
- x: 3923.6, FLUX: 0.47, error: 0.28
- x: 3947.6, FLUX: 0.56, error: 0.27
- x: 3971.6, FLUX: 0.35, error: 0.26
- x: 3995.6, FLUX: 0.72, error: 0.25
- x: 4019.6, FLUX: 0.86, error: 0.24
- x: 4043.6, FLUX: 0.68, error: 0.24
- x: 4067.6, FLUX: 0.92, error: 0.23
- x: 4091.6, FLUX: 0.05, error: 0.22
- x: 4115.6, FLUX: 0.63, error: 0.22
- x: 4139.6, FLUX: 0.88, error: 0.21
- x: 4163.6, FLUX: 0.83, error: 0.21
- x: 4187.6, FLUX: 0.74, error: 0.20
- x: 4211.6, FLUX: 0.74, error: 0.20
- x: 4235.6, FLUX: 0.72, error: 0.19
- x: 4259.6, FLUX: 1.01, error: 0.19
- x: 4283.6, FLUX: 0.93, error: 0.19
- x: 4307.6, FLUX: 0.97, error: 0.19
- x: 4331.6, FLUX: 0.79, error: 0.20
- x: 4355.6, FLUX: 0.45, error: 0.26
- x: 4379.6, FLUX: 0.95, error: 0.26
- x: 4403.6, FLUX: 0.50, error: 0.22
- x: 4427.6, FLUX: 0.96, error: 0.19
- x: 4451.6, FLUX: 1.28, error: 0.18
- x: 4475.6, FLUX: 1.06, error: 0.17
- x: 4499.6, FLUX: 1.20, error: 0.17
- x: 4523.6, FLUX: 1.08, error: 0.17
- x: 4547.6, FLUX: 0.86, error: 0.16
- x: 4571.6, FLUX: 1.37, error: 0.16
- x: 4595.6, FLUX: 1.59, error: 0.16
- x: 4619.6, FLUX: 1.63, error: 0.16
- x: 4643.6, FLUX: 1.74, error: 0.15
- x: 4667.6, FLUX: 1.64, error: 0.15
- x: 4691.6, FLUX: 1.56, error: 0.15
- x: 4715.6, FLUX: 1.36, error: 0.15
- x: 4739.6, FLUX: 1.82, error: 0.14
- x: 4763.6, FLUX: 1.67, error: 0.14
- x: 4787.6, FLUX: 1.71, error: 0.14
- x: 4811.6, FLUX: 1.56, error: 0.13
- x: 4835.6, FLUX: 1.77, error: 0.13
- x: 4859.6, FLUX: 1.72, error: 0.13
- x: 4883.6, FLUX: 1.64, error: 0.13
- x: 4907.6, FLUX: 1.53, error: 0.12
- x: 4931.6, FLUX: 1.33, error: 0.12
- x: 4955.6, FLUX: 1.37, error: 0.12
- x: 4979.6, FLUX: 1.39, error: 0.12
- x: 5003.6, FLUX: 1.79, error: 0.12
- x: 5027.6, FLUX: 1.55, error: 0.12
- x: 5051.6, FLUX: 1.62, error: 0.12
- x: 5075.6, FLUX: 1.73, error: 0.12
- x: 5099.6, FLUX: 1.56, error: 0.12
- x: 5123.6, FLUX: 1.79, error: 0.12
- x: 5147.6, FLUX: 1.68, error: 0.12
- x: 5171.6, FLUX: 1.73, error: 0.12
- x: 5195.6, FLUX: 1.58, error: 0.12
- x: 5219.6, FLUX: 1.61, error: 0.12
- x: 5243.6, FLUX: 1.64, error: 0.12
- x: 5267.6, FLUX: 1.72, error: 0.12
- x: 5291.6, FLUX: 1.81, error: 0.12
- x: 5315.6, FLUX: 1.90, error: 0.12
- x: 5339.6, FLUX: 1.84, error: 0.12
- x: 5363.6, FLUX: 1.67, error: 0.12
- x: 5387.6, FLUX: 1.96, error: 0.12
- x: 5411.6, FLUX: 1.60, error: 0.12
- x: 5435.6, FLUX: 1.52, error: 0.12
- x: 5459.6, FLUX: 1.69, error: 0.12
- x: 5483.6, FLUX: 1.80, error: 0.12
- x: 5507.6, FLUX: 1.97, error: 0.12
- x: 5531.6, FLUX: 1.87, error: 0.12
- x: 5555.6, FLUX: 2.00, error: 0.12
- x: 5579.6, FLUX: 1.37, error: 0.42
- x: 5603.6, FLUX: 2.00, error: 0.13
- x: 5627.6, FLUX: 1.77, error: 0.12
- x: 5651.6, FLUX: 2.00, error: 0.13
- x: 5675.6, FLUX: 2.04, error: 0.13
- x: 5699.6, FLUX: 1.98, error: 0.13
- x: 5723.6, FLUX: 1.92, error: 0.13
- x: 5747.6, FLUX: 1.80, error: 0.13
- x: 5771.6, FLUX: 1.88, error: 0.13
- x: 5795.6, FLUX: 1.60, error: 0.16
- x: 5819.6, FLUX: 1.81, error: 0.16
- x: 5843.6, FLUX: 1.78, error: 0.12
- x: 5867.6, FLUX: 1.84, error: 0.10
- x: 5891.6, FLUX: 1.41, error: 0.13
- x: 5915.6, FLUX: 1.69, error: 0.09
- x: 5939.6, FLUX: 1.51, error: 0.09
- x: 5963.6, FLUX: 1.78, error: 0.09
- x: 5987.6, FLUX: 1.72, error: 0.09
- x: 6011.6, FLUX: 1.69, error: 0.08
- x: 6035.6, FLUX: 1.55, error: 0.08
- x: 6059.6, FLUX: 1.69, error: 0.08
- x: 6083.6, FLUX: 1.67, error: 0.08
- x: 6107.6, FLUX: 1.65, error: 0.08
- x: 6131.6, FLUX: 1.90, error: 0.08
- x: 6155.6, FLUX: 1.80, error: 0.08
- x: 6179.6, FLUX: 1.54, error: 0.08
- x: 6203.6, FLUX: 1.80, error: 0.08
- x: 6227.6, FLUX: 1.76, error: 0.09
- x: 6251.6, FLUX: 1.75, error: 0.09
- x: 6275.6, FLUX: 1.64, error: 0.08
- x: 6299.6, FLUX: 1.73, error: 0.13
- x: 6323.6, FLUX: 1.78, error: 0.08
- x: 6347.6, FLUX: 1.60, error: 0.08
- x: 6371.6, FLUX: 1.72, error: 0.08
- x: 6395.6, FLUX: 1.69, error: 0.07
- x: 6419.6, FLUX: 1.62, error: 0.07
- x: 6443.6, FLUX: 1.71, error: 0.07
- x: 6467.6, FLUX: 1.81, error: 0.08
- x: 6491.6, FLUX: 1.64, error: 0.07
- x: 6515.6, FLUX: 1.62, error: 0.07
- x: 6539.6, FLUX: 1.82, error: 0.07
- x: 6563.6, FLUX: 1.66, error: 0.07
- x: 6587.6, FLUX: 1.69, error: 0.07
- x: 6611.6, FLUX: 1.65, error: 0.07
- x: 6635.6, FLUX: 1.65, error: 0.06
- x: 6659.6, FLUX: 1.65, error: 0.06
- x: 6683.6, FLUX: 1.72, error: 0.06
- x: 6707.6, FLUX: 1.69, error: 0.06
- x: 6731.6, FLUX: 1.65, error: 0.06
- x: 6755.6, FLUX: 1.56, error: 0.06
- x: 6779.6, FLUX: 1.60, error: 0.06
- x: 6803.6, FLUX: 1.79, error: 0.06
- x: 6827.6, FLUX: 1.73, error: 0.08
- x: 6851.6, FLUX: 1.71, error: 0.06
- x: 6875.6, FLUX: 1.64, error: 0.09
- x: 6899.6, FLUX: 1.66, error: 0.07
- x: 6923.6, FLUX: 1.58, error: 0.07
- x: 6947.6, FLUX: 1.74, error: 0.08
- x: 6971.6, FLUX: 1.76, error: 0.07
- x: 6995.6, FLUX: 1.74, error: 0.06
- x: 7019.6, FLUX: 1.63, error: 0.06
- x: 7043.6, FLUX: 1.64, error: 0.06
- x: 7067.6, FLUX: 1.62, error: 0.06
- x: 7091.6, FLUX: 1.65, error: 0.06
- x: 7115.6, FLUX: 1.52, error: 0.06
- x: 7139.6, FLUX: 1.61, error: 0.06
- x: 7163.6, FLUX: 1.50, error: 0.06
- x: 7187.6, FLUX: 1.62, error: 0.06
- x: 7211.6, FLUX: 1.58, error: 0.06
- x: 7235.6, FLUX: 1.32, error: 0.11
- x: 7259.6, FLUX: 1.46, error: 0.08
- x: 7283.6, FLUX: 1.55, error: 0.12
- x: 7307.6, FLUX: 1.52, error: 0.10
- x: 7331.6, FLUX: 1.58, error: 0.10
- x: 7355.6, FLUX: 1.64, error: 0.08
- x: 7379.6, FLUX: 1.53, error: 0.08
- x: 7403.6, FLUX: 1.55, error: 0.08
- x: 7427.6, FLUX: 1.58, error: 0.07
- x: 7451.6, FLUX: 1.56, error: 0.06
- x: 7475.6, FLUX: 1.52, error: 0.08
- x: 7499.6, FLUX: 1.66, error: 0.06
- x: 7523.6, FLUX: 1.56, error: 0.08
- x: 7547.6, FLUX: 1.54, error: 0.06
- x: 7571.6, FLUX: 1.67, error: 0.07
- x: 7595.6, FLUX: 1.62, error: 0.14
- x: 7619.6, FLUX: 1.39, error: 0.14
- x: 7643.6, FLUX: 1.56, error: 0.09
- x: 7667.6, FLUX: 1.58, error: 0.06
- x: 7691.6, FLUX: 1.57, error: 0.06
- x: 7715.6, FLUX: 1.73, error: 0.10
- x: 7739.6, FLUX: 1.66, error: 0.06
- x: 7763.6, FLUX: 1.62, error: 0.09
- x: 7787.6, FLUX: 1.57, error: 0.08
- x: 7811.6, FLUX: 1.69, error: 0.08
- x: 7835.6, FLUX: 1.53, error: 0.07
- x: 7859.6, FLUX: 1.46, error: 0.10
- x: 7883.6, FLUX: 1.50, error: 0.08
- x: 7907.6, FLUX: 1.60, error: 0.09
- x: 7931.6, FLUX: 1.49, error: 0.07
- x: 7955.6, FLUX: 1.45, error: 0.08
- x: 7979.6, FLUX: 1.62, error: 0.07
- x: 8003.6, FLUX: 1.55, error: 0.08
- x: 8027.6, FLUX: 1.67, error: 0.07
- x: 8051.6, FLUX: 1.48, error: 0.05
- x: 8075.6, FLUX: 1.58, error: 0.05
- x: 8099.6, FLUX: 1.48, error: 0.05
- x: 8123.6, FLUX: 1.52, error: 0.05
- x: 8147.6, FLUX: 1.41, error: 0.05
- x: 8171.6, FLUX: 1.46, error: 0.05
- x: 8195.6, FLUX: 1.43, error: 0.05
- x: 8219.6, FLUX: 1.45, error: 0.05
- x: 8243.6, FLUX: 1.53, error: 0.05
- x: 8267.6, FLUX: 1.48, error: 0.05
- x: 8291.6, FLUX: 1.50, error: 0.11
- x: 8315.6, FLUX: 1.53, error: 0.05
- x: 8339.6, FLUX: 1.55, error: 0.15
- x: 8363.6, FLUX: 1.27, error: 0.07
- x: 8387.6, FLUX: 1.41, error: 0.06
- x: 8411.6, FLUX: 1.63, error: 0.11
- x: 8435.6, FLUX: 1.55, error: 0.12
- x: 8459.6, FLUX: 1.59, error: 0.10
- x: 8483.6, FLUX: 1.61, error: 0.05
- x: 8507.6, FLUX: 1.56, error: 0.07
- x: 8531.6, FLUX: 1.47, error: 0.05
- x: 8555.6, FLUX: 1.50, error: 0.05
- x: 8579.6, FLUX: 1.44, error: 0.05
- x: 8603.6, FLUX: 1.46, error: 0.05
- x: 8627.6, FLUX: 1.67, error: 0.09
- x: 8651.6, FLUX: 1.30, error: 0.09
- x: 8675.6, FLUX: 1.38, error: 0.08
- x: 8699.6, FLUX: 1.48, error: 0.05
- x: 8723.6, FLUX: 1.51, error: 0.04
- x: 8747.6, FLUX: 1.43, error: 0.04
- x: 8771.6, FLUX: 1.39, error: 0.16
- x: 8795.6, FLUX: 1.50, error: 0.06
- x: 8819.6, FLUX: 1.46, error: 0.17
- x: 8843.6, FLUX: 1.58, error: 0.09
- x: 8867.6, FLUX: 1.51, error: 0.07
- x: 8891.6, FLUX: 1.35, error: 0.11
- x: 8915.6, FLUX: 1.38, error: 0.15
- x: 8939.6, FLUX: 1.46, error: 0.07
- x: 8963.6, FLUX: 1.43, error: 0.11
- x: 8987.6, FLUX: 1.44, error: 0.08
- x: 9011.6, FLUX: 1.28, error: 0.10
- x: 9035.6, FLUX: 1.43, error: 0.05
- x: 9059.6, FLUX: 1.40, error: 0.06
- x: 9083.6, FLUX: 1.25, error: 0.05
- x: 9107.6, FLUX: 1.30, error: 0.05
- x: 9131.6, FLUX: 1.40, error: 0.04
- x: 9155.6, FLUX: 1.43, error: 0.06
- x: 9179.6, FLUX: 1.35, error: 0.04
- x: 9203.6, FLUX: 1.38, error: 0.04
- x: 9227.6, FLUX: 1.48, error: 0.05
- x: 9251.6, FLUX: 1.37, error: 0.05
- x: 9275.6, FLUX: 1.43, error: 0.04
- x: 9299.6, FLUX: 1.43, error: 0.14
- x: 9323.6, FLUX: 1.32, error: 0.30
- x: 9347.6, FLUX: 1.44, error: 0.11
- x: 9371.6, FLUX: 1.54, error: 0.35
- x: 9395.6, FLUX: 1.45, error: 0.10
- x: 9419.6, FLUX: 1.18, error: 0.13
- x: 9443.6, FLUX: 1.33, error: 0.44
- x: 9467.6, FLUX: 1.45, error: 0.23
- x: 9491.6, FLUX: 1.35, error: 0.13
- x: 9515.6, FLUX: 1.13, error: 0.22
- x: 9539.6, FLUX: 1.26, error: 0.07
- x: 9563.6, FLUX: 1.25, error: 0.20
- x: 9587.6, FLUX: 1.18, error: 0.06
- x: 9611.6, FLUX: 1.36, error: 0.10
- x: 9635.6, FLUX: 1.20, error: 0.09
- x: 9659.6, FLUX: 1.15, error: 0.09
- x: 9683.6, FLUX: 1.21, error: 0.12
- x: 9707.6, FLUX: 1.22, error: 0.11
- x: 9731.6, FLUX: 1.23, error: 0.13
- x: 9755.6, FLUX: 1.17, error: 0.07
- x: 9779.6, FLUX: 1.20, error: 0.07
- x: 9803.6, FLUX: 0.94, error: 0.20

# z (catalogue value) 0.15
